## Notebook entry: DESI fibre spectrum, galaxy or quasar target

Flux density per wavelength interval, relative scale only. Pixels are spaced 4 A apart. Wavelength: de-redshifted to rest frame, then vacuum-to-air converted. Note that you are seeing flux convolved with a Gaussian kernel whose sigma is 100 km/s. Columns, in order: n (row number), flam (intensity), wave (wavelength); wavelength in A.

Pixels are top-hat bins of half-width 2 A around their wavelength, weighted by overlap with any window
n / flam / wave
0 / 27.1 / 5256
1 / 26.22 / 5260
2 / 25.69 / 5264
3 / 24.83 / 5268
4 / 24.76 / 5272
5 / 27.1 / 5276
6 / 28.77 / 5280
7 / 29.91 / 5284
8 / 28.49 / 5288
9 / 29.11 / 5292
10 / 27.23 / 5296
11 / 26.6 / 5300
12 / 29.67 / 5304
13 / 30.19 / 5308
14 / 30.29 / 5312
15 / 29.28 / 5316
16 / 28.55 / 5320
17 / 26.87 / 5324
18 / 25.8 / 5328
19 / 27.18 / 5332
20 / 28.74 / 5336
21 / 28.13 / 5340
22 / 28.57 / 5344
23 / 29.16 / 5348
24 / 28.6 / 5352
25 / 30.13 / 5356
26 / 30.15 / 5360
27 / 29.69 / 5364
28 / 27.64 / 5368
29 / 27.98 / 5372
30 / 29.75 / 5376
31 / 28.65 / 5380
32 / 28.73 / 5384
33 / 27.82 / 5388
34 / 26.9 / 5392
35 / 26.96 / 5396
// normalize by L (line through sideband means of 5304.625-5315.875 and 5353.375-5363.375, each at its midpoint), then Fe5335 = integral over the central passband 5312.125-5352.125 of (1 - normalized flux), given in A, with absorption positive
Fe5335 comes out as 2.4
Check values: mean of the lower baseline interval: 30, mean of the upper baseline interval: 30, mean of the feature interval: 28.2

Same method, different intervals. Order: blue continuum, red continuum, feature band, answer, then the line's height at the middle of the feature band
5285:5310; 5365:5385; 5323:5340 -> 0.8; 28.6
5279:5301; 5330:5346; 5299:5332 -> -0.1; 28.3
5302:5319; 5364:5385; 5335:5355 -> 0.3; 29.2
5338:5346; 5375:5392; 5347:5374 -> -0.6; 28.4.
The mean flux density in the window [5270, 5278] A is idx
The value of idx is 25.9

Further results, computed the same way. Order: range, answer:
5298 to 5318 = 29.2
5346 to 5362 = 29.5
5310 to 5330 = 28.2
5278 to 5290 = 29.1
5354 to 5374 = 29.1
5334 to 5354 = 28.6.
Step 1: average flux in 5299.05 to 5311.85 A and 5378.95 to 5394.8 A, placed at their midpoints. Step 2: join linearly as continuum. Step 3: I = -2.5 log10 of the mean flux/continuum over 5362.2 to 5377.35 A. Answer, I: -0.02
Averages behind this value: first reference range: 29.2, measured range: 28.7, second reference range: 27.9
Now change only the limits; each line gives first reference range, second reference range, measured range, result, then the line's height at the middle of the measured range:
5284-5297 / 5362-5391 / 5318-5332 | 0.058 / 28.6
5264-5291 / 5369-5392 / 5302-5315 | -0.090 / 27.6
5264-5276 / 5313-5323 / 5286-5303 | -0.033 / 27.1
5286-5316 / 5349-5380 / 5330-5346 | 0.032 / 29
